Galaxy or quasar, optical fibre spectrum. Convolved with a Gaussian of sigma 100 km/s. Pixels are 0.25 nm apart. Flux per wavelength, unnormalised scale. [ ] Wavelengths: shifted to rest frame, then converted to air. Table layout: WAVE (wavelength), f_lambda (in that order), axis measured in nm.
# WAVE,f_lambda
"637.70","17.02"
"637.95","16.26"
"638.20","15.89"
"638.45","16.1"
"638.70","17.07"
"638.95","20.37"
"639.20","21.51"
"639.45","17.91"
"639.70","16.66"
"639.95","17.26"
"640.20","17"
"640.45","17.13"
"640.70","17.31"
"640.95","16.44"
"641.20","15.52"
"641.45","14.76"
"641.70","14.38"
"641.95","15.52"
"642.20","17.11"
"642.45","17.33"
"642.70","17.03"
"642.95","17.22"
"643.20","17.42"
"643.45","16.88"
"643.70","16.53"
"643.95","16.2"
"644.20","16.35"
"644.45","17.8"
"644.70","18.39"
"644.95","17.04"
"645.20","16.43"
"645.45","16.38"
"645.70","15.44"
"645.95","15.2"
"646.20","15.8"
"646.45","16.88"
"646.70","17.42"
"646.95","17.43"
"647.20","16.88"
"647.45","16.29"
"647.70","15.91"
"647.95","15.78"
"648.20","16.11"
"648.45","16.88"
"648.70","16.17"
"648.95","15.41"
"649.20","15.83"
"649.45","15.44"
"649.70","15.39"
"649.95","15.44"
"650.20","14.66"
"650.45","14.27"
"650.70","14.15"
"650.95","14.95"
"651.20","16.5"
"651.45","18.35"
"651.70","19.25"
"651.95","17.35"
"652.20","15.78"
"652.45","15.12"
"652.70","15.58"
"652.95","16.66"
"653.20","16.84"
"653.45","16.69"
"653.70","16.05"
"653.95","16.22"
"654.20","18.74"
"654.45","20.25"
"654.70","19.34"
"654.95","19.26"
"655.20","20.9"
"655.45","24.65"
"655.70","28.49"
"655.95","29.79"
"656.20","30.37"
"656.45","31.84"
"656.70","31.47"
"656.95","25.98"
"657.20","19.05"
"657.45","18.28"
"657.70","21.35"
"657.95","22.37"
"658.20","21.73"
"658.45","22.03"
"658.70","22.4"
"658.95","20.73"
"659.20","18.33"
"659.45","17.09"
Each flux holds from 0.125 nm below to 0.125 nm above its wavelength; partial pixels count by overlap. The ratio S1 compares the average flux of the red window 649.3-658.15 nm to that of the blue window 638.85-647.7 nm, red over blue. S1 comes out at 1.2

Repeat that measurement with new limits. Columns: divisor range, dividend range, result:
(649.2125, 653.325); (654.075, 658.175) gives 1.49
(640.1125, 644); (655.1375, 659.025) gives 1.49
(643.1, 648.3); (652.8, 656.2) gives 1.24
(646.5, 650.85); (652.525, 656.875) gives 1.38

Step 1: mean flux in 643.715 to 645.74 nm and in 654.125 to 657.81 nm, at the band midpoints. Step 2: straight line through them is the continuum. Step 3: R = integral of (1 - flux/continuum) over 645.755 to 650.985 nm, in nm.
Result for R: 0.89 nm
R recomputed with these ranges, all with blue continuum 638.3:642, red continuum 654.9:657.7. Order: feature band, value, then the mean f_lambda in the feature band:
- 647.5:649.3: 0.447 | 16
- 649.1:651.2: 0.674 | 15.1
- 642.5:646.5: 0.532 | 16.7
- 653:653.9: 0.280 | 16.5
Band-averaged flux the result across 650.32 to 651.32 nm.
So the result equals 15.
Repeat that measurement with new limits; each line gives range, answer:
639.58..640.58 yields 17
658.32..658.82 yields 22.2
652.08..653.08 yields 15.8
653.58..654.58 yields 17.8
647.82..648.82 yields 16.2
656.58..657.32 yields 25.5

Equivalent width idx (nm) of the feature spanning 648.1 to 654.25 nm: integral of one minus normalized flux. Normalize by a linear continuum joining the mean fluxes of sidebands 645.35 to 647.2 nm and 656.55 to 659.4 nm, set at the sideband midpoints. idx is 0.87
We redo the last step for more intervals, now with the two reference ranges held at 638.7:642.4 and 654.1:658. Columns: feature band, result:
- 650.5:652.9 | 0.625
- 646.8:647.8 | 0.169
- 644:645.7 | 0.185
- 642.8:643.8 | 0.069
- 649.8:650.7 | 0.280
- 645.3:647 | 0.282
